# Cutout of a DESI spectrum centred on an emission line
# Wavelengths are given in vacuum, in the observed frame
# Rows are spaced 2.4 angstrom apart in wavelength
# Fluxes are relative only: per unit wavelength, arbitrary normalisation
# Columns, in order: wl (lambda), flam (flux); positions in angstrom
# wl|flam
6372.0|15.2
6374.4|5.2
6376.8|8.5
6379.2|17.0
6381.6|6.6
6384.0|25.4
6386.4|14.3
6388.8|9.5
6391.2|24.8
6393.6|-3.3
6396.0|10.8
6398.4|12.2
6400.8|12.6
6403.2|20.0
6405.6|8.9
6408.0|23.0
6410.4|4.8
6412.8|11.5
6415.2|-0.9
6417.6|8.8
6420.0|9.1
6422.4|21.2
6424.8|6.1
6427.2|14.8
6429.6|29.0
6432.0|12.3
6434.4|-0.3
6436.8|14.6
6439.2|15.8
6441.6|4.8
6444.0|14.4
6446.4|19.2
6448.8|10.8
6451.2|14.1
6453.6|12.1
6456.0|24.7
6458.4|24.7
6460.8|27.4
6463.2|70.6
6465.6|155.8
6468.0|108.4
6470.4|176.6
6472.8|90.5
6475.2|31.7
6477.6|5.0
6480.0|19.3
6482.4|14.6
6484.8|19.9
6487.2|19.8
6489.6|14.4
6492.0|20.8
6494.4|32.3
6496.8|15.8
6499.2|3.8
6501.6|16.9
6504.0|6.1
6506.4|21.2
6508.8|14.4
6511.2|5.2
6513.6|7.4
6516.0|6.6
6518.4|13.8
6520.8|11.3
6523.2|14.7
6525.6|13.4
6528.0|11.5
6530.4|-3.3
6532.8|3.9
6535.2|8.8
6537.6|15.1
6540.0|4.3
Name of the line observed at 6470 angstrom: [O II]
